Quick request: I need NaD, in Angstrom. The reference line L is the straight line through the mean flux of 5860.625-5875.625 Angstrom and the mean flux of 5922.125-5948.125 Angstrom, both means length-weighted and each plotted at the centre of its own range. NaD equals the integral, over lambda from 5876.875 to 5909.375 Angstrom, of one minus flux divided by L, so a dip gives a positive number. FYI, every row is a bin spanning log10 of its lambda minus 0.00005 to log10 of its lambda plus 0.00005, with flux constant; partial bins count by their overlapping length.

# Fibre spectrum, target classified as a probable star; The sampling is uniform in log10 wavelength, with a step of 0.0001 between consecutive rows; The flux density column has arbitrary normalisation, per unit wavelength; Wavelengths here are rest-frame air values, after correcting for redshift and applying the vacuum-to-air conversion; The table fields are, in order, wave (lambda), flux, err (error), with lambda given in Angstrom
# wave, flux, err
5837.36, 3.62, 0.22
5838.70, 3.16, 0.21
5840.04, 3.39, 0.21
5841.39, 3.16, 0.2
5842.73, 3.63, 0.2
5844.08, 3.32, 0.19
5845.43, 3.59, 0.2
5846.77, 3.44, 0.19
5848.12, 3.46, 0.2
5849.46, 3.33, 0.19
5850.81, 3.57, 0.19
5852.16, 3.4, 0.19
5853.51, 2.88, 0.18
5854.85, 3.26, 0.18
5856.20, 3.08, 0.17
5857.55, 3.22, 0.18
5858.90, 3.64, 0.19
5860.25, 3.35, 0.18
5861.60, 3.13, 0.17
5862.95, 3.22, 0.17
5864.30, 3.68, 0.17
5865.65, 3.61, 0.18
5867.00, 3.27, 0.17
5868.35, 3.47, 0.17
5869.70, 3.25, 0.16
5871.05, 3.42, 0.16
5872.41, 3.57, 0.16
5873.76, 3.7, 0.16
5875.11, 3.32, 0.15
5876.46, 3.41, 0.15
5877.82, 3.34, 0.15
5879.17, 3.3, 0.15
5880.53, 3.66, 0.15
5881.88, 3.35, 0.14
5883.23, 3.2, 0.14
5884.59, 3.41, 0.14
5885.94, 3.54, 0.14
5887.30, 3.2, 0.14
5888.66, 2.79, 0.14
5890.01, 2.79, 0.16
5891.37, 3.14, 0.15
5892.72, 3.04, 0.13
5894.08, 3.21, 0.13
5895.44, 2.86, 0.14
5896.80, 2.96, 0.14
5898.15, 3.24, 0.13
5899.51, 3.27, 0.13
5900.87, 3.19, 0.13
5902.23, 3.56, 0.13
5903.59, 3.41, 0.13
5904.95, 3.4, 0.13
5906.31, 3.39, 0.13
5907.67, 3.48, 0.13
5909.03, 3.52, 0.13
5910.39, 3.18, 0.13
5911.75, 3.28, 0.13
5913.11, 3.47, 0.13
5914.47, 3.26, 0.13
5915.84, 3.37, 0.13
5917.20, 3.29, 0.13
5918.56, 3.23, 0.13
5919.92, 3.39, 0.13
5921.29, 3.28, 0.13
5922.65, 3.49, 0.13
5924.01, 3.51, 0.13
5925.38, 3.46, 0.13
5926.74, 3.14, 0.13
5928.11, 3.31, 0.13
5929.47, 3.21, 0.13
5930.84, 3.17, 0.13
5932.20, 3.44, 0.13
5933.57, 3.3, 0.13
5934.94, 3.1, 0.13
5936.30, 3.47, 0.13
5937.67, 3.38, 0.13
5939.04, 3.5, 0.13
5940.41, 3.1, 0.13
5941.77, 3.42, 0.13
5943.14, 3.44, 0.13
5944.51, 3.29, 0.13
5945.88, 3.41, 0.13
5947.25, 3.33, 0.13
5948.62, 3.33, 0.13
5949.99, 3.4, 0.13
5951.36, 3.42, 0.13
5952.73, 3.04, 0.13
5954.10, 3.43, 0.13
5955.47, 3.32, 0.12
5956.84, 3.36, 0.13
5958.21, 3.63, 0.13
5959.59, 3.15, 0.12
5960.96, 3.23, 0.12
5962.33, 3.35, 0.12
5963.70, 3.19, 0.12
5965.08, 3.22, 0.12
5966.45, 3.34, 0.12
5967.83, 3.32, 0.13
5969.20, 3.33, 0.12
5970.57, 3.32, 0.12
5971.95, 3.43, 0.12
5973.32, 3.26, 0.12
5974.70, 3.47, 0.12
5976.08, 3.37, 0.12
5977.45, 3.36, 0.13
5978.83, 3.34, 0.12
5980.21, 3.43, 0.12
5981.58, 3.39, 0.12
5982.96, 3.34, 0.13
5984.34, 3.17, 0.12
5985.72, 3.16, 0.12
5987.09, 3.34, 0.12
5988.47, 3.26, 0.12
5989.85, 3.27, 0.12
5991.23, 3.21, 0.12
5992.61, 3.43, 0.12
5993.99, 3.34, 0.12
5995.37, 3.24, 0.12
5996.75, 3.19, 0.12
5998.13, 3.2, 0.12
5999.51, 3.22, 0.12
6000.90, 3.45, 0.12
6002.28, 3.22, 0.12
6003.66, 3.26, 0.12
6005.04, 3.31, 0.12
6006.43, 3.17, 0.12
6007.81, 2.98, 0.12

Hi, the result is 1.3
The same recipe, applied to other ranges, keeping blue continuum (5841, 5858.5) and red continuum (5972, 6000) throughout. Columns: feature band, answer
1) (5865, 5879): -0.4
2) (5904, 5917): -0.2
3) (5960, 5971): 0.1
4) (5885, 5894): 0.6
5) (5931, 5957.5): -0.2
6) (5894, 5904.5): 0.4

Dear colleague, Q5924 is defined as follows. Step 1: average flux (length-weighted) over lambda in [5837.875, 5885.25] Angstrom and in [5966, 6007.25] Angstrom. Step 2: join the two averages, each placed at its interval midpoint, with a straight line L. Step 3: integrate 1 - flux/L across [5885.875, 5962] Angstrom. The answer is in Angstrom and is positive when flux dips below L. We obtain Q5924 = 1.1 Angstrom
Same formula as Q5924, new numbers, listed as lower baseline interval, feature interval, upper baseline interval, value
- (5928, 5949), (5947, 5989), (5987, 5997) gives -0.3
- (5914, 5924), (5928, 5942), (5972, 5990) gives 0.1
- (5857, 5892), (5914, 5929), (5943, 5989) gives 0.0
